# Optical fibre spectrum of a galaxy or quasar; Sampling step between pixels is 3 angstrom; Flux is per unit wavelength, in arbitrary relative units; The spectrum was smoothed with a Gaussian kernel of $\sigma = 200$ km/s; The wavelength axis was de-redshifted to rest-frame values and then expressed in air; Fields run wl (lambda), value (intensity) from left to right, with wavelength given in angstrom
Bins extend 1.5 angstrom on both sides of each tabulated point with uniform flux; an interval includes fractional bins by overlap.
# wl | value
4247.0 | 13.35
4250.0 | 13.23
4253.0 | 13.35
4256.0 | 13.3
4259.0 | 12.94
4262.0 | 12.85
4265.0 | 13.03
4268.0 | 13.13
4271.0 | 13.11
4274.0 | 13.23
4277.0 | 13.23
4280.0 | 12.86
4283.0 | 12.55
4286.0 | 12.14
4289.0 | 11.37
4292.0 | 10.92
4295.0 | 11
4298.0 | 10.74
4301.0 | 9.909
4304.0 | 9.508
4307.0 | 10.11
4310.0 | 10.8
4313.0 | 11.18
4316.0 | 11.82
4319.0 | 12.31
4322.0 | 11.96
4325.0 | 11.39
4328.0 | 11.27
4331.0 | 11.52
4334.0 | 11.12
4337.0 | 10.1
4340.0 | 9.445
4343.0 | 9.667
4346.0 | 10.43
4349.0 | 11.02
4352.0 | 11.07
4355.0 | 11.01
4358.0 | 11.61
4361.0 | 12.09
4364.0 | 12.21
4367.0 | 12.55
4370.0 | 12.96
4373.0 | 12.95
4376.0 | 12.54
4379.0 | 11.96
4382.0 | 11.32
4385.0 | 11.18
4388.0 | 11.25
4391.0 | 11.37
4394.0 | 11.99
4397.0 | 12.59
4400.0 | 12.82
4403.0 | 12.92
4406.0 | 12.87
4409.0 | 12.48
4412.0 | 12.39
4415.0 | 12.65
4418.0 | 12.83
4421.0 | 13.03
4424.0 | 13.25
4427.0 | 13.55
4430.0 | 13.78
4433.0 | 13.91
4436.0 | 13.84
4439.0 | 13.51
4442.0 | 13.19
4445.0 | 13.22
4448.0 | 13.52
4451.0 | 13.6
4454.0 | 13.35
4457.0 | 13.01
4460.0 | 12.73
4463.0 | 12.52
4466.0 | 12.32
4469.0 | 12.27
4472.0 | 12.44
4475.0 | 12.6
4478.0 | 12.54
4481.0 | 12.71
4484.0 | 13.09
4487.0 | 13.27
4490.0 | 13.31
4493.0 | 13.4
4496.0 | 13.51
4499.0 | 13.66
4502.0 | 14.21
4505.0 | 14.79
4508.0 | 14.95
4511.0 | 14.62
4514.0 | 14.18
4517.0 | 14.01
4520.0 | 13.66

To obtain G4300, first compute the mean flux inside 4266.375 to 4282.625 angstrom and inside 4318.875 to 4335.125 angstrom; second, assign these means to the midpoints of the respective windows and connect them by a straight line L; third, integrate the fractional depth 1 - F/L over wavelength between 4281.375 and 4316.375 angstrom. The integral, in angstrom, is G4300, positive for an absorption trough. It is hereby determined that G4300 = 3.91 angstrom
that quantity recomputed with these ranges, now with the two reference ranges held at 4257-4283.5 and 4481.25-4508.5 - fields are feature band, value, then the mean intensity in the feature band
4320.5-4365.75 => 7.4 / 11.1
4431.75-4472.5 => 1.4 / 13.1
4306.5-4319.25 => 1.9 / 11.2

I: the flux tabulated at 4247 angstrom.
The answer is 13.35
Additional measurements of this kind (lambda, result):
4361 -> 12.09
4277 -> 13.23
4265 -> 13.03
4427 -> 13.55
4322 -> 11.96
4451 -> 13.6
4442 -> 13.19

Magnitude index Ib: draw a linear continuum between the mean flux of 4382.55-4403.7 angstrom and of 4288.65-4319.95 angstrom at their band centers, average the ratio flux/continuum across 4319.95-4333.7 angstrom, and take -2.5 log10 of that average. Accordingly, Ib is -0.04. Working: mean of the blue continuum 10.8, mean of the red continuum 12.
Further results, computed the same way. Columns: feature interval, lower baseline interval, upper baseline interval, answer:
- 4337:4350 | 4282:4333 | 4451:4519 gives 0.15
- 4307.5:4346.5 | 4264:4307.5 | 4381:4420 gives 0.09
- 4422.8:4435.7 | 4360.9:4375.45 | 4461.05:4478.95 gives -0.09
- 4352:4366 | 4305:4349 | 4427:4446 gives 0.00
